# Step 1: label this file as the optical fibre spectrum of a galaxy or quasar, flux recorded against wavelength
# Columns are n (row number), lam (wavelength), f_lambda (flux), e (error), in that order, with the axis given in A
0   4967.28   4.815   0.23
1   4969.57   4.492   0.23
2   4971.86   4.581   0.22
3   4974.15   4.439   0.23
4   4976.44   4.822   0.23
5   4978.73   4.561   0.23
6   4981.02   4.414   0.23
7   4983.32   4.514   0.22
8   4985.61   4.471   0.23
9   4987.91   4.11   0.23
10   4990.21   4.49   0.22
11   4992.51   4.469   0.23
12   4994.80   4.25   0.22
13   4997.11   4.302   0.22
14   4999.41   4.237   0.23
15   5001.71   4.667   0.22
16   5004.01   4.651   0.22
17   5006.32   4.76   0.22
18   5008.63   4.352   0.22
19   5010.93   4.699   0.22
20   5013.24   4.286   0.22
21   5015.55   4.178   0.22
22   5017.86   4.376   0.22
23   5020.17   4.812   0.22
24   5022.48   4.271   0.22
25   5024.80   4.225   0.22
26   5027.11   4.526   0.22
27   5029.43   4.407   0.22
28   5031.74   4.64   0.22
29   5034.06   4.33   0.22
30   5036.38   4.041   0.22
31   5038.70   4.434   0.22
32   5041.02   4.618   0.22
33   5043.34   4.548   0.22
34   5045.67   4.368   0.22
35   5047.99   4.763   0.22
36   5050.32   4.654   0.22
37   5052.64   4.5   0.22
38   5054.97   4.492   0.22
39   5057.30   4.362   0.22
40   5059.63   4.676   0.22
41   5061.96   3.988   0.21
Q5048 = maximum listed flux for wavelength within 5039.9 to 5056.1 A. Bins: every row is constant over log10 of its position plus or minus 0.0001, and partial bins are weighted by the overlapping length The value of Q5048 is 4.763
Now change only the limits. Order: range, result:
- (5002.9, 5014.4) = 4.76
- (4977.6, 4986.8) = 4.561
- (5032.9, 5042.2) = 4.618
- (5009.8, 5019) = 4.699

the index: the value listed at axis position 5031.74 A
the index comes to 4.64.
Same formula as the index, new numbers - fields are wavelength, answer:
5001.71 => 4.667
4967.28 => 4.815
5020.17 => 4.812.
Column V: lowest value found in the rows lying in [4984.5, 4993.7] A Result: 4.11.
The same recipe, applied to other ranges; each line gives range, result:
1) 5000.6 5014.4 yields 4.286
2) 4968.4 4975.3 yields 4.439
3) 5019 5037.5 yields 4.041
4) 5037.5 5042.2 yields 4.434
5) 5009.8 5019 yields 4.178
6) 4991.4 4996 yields 4.25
